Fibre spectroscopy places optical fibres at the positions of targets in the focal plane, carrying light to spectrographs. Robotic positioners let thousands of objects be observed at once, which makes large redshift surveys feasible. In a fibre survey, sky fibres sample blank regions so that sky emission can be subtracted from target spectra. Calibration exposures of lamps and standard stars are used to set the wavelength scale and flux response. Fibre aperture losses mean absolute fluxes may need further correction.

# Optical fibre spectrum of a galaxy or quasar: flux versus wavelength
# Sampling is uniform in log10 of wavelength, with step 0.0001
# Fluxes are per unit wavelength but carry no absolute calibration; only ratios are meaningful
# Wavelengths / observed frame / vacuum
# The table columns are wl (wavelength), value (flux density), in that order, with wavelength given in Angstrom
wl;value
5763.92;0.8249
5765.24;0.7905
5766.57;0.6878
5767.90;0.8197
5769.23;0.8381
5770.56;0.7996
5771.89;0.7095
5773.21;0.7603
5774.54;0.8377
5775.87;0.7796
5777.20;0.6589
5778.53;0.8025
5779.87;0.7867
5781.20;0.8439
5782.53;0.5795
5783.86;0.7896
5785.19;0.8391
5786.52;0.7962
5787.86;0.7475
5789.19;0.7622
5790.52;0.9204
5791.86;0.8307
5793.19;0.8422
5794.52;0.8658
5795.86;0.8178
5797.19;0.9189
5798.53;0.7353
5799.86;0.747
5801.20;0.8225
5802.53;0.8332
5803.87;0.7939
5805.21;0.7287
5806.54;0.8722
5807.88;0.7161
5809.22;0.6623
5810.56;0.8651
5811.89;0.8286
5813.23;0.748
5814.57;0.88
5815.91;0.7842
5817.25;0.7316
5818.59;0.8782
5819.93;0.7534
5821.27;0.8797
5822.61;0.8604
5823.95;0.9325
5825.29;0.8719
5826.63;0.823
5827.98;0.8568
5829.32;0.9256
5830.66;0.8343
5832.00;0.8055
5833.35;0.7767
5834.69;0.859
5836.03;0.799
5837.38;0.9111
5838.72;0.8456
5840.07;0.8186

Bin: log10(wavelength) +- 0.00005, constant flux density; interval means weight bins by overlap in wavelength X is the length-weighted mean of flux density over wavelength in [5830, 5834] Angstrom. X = 0.805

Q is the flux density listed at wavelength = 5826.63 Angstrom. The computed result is 0.823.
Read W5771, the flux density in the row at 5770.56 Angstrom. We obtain 0.7996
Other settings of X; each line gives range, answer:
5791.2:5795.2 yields 0.847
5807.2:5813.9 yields 0.764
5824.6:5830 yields 0.869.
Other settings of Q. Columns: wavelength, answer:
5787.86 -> 0.7475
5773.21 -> 0.7603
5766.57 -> 0.6878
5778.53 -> 0.8025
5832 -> 0.8055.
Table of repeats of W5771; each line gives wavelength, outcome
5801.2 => 0.8225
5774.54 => 0.8377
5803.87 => 0.7939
